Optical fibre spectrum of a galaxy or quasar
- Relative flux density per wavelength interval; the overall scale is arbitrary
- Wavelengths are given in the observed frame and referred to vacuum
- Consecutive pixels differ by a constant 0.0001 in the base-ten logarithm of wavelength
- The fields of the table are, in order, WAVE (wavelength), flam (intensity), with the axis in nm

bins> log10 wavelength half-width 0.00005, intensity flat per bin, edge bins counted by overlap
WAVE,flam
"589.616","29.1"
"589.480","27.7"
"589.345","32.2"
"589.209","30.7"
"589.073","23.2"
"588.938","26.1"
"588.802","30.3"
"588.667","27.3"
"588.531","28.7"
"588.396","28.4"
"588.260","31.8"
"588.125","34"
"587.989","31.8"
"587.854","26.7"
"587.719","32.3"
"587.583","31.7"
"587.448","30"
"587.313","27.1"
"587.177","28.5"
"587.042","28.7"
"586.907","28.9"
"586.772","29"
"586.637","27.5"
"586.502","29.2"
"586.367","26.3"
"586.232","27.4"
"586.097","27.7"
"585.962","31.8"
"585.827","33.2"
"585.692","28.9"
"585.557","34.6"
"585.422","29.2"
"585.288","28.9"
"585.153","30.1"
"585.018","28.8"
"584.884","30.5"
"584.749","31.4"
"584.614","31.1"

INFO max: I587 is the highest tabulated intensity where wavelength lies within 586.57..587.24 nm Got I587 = 29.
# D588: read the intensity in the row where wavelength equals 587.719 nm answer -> 32.3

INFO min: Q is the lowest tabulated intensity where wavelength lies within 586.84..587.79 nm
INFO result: 27.1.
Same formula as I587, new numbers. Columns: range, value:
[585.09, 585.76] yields 34.6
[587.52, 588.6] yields 34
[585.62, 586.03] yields 33.2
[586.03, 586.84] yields 29.2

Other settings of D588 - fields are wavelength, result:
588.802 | 30.3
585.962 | 31.8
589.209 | 30.7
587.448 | 30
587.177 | 28.5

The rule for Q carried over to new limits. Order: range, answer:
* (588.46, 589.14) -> 23.2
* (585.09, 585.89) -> 28.9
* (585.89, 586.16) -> 27.7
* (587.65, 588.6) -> 26.7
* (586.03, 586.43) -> 26.3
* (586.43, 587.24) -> 27.5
